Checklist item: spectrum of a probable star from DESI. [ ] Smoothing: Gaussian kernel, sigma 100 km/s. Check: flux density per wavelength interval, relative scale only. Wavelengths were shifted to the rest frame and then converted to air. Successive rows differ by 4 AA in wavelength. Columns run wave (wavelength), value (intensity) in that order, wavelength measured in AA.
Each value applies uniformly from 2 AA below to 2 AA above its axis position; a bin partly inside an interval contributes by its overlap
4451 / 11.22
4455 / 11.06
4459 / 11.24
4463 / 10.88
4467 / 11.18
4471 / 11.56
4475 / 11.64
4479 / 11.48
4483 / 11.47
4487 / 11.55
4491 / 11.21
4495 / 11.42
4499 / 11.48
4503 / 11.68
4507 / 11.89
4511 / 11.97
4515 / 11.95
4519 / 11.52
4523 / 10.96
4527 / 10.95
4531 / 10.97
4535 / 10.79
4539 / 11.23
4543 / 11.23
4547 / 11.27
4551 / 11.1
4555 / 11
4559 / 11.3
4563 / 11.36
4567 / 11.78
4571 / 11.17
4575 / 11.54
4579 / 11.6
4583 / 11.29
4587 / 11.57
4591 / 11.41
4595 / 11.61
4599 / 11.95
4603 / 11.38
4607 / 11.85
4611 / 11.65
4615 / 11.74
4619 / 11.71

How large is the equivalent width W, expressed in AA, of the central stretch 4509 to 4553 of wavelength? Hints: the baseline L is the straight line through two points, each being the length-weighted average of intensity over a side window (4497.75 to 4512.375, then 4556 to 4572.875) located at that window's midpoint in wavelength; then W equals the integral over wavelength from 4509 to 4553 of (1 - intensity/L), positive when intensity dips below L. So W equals 1.2 AA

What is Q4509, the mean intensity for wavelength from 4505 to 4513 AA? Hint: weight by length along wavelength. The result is 11.9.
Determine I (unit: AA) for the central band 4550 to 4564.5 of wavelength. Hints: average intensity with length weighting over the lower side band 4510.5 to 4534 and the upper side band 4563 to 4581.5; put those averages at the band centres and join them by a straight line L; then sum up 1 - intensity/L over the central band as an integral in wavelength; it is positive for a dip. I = 0.32 AA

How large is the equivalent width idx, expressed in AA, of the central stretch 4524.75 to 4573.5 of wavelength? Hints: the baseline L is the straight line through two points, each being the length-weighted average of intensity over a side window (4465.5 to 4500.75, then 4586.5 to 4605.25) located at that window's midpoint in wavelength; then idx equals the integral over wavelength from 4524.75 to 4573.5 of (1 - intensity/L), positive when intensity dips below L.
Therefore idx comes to 1.5 AA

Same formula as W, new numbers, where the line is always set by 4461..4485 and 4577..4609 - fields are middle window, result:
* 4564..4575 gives 0.1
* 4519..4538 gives 0.8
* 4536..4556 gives 0.6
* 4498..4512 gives -0.4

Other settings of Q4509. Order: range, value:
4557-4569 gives 11.5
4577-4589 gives 11.5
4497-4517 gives 11.8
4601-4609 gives 11.6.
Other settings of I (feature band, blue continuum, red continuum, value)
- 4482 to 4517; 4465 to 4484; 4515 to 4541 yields -0.98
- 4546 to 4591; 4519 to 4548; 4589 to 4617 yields 0.02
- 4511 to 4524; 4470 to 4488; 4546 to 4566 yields -0.24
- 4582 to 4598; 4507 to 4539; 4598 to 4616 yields 0.16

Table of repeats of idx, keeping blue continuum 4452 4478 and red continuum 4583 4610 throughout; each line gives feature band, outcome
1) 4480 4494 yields -0.1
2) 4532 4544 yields 0.4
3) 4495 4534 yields -0.2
